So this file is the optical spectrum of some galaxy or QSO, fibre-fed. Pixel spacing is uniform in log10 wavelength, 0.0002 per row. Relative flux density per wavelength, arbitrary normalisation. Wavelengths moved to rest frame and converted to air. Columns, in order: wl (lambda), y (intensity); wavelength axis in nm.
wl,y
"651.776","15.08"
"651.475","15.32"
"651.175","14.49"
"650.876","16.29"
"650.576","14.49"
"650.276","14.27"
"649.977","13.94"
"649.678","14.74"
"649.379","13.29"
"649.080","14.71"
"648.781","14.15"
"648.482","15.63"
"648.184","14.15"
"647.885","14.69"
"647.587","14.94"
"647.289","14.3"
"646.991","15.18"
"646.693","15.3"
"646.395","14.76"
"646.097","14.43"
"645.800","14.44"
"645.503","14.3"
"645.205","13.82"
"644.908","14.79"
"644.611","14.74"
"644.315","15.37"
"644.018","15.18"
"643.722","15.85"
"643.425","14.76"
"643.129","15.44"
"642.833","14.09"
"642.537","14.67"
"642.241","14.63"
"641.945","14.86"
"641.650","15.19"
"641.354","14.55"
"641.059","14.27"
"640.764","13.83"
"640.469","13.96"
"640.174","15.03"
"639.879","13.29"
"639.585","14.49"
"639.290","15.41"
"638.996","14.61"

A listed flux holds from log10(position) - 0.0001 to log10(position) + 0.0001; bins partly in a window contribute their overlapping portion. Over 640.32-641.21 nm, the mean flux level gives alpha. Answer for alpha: 14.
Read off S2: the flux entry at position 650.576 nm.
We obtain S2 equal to 14.49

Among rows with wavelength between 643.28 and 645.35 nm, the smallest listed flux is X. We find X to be 13.82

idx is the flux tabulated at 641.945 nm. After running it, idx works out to 14.86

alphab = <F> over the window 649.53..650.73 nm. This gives 14.4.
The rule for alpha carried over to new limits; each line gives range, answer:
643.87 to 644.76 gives 15.1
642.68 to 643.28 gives 14.8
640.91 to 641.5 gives 14.4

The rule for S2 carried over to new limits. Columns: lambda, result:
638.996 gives 14.61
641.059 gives 14.27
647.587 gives 14.94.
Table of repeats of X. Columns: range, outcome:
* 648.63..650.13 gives 13.29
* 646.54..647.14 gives 15.18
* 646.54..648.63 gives 14.15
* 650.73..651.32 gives 14.49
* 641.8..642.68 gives 14.63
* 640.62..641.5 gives 13.83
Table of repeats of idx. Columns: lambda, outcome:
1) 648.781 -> 14.15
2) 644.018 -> 15.18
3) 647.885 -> 14.69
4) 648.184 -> 14.15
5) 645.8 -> 14.44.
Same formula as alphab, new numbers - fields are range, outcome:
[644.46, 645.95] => 14.4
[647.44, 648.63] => 14.9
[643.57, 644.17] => 15.5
